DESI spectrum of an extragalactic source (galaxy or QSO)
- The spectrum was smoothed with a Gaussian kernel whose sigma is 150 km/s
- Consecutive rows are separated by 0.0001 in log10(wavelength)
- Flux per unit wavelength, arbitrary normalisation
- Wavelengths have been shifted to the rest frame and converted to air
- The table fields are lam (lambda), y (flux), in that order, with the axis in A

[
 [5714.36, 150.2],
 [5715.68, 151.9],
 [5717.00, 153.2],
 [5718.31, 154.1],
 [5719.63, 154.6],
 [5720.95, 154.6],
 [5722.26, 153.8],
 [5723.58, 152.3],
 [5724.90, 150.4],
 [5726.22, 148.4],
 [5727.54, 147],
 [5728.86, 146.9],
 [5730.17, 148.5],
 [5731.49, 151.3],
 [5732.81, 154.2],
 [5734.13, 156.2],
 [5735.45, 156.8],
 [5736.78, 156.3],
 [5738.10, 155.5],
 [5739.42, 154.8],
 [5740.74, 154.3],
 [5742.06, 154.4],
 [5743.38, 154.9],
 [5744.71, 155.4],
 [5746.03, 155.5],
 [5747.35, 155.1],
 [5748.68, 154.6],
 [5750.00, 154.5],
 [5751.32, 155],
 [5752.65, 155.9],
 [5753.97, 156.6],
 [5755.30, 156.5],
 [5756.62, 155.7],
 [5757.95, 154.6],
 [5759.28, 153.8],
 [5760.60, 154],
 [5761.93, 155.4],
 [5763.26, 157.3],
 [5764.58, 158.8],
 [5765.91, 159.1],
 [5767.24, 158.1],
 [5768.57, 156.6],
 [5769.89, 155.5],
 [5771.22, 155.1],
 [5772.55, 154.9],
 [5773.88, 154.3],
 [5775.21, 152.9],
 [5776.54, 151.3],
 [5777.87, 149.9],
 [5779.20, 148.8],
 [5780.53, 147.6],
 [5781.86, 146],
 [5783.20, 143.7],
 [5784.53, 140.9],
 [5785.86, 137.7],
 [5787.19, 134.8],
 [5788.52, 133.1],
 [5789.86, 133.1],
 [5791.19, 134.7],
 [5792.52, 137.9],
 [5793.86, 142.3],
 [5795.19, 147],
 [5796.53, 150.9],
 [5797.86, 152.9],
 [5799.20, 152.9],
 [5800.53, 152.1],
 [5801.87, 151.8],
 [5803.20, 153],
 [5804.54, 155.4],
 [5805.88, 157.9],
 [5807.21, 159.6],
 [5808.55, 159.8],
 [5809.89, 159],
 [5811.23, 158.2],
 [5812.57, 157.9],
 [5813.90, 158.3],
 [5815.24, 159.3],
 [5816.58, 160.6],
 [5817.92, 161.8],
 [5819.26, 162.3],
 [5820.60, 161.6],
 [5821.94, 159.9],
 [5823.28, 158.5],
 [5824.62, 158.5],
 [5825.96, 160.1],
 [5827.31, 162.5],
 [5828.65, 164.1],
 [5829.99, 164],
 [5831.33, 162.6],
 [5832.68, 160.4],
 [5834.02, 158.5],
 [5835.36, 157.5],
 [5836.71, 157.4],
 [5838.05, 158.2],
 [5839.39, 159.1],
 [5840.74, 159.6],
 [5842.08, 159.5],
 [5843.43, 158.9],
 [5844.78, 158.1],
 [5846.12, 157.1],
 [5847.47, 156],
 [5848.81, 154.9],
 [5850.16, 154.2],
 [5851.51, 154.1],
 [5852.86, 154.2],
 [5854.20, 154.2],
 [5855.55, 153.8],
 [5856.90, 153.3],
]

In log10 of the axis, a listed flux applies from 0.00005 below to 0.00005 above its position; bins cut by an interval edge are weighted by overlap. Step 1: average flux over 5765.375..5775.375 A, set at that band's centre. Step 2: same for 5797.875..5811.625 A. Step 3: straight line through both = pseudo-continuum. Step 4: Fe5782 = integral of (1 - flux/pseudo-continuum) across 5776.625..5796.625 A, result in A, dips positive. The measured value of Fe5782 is 1.8 A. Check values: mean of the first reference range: 156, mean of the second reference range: 156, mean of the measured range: 142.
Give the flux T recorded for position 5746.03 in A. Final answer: 155.5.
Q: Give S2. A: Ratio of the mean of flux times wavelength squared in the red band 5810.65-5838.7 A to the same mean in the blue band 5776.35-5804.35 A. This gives 1.12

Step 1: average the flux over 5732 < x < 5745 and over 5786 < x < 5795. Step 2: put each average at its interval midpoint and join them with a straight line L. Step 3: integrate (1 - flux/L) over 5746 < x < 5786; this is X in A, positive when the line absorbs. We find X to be -2.2 A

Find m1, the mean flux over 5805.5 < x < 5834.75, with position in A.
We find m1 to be 160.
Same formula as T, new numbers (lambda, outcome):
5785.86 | 137.7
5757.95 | 154.6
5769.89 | 155.5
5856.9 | 153.3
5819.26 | 162.3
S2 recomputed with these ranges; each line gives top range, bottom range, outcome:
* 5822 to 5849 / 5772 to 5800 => 1.12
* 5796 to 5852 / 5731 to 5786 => 1.05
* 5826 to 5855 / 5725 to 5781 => 1.06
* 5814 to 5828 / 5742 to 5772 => 1.05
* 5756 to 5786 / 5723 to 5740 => 1.02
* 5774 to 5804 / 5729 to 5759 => 0.95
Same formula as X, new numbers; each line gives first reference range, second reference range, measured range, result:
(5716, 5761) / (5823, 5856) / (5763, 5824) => 1.6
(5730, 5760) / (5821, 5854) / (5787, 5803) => 1.3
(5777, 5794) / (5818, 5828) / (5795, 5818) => -0.6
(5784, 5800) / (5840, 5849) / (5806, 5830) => -1.7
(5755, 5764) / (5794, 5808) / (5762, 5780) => 0.0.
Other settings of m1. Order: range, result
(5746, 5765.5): 156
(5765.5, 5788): 150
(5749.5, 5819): 152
